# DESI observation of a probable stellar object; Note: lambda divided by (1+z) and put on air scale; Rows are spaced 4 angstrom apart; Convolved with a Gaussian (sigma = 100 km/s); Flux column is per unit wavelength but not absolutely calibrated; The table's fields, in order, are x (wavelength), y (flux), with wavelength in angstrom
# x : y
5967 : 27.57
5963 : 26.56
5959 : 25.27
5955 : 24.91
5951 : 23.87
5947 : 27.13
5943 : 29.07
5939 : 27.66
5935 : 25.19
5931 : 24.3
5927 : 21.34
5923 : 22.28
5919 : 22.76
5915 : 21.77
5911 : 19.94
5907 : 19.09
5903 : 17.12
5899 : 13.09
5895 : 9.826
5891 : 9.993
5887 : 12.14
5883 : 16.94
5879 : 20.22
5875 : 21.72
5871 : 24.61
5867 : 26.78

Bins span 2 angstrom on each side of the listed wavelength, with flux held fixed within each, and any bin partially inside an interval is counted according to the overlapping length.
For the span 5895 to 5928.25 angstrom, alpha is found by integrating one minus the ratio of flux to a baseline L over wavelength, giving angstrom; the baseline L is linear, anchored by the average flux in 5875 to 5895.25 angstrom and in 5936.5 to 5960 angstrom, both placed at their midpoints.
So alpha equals 1.4 angstrom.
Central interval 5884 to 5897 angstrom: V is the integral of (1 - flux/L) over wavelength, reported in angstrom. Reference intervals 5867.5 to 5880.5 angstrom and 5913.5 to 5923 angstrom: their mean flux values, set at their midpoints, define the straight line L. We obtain 6.6 angstrom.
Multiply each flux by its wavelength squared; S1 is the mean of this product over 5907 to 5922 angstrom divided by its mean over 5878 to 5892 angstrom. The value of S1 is 1.5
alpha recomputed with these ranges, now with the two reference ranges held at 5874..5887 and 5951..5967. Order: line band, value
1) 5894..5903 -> 3.2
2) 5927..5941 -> -1.1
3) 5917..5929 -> 0.1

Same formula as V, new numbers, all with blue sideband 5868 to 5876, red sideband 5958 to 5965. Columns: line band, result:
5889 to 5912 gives 9.3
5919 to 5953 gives 0.6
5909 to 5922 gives 1.7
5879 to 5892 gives 5.3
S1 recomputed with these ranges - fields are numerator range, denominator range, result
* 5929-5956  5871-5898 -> 1.69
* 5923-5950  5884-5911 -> 1.82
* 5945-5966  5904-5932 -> 1.21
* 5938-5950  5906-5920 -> 1.34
